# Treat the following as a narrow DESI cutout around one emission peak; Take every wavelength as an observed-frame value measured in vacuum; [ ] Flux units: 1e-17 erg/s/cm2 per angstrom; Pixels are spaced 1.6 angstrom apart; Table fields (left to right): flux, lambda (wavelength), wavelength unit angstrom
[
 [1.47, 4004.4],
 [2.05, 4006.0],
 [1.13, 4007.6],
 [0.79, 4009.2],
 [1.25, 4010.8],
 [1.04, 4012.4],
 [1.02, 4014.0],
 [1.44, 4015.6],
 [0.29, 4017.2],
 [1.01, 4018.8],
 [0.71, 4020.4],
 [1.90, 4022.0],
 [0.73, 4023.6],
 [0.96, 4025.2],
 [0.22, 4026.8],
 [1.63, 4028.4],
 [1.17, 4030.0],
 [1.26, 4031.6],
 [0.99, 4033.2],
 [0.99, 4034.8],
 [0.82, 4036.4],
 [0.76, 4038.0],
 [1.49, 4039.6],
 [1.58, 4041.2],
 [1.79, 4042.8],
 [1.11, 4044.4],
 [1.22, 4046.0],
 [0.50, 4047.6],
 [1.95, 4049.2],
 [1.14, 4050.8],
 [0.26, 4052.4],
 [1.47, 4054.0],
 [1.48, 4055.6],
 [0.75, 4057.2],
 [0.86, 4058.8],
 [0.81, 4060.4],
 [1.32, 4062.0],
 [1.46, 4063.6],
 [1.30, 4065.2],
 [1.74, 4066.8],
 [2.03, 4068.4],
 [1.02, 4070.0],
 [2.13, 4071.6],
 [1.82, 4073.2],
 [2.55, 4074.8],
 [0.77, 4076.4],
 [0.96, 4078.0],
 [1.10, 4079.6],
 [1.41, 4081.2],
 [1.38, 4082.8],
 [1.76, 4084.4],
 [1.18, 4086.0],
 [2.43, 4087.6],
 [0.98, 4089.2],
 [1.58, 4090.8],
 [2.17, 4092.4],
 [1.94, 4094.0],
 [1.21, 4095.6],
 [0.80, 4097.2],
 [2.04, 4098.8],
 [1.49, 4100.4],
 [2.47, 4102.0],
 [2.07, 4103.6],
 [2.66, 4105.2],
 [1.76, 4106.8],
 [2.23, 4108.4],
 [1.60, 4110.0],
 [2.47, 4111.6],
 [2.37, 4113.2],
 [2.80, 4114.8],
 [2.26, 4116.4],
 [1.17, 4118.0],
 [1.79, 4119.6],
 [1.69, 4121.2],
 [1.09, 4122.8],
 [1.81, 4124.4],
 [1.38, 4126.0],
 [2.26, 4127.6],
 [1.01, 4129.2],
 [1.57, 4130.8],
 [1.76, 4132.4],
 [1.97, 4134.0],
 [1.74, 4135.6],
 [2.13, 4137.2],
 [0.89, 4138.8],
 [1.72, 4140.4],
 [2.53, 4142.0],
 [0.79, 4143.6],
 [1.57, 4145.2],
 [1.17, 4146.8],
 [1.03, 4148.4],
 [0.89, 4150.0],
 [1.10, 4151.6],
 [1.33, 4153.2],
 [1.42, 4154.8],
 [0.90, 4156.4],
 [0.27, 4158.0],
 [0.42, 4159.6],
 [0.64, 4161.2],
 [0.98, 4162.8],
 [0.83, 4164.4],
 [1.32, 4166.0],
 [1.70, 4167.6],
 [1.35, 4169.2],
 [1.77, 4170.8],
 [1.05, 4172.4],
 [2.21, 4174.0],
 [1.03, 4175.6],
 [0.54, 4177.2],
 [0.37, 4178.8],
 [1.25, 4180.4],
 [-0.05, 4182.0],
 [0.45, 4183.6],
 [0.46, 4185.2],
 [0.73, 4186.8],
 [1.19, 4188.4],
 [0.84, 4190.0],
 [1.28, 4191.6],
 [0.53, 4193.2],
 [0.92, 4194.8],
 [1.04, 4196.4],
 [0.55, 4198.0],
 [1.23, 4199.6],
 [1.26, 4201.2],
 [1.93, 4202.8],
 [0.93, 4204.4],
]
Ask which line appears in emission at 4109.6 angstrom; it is C III]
